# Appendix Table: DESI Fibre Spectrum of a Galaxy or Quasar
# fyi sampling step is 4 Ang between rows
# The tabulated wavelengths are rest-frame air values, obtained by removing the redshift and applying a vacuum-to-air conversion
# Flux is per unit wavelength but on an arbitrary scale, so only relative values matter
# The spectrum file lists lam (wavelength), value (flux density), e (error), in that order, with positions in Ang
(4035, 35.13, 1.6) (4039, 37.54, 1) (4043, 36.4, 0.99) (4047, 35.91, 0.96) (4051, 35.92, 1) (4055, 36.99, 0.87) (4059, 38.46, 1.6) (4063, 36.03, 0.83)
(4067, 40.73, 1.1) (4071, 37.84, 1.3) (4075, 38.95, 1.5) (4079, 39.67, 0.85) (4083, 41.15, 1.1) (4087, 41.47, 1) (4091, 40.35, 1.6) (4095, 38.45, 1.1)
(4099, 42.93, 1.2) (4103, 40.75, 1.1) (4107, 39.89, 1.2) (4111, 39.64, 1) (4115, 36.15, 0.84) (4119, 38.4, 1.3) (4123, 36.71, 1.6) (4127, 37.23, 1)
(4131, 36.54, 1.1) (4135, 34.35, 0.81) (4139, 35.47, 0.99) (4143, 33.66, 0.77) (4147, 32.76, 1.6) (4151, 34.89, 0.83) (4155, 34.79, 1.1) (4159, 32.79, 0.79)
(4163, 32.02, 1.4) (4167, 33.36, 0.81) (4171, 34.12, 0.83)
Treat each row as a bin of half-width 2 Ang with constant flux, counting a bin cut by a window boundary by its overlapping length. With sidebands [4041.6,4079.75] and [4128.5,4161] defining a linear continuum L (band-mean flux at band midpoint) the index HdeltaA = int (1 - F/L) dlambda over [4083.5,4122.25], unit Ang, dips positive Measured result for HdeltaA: -4.0 Ang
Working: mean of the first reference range 37.6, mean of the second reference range 34.4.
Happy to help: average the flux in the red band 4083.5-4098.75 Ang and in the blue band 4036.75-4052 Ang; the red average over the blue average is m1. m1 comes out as 1.11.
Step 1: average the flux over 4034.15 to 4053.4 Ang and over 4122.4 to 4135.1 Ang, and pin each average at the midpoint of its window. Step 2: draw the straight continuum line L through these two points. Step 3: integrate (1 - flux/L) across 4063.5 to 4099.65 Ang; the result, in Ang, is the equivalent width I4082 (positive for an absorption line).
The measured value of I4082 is -3.5 Ang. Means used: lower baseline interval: 36.3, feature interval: 39.9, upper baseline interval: 36.4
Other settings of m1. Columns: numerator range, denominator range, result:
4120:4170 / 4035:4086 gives 0.91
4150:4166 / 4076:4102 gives 0.83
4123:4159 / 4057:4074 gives 0.91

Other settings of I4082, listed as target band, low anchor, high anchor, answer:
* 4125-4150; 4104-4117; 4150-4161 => 0.7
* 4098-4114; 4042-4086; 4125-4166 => -1.8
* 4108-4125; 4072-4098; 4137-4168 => -0.3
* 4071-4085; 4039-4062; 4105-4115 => -0.7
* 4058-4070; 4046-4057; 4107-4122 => -0.5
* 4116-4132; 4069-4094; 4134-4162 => -0.5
